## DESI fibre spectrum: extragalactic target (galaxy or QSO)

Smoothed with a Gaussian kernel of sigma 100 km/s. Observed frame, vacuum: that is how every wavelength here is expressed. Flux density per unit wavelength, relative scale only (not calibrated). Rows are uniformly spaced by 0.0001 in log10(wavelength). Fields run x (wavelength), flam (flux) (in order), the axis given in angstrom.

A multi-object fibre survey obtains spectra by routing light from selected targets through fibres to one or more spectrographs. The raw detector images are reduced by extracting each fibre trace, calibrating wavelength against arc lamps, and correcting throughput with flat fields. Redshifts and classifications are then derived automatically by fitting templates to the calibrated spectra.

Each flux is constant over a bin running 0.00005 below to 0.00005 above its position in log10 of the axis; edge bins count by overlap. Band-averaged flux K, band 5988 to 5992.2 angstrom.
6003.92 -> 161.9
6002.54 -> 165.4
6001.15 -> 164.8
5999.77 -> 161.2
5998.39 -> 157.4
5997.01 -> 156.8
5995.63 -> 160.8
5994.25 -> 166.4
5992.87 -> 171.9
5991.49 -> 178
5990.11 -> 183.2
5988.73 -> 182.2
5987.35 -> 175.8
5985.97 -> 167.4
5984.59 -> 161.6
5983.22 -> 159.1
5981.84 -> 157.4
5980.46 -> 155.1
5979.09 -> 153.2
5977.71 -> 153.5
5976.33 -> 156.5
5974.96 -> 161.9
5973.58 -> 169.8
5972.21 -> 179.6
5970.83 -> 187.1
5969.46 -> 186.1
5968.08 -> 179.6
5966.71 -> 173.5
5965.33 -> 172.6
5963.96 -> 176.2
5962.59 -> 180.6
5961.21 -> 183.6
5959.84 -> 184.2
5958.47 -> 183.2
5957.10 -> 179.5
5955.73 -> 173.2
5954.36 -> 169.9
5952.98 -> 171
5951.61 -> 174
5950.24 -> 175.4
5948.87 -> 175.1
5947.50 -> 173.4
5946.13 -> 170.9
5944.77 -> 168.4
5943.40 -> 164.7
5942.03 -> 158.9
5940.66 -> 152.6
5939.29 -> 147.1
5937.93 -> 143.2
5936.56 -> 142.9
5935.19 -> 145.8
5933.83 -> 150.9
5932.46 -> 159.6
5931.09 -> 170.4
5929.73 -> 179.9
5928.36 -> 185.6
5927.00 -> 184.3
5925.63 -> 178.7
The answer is 181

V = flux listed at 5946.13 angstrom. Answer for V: 170.9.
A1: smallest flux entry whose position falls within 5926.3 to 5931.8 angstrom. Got 170.4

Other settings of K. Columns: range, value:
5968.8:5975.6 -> 177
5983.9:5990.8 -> 174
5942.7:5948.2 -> 169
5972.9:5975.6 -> 166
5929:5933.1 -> 170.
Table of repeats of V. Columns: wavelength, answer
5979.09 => 153.2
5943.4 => 164.7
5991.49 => 178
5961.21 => 183.6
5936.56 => 142.9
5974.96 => 161.9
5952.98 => 171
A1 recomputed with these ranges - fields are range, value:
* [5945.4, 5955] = 169.9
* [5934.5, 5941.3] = 142.9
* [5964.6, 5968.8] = 172.6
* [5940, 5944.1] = 152.6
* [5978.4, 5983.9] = 153.2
